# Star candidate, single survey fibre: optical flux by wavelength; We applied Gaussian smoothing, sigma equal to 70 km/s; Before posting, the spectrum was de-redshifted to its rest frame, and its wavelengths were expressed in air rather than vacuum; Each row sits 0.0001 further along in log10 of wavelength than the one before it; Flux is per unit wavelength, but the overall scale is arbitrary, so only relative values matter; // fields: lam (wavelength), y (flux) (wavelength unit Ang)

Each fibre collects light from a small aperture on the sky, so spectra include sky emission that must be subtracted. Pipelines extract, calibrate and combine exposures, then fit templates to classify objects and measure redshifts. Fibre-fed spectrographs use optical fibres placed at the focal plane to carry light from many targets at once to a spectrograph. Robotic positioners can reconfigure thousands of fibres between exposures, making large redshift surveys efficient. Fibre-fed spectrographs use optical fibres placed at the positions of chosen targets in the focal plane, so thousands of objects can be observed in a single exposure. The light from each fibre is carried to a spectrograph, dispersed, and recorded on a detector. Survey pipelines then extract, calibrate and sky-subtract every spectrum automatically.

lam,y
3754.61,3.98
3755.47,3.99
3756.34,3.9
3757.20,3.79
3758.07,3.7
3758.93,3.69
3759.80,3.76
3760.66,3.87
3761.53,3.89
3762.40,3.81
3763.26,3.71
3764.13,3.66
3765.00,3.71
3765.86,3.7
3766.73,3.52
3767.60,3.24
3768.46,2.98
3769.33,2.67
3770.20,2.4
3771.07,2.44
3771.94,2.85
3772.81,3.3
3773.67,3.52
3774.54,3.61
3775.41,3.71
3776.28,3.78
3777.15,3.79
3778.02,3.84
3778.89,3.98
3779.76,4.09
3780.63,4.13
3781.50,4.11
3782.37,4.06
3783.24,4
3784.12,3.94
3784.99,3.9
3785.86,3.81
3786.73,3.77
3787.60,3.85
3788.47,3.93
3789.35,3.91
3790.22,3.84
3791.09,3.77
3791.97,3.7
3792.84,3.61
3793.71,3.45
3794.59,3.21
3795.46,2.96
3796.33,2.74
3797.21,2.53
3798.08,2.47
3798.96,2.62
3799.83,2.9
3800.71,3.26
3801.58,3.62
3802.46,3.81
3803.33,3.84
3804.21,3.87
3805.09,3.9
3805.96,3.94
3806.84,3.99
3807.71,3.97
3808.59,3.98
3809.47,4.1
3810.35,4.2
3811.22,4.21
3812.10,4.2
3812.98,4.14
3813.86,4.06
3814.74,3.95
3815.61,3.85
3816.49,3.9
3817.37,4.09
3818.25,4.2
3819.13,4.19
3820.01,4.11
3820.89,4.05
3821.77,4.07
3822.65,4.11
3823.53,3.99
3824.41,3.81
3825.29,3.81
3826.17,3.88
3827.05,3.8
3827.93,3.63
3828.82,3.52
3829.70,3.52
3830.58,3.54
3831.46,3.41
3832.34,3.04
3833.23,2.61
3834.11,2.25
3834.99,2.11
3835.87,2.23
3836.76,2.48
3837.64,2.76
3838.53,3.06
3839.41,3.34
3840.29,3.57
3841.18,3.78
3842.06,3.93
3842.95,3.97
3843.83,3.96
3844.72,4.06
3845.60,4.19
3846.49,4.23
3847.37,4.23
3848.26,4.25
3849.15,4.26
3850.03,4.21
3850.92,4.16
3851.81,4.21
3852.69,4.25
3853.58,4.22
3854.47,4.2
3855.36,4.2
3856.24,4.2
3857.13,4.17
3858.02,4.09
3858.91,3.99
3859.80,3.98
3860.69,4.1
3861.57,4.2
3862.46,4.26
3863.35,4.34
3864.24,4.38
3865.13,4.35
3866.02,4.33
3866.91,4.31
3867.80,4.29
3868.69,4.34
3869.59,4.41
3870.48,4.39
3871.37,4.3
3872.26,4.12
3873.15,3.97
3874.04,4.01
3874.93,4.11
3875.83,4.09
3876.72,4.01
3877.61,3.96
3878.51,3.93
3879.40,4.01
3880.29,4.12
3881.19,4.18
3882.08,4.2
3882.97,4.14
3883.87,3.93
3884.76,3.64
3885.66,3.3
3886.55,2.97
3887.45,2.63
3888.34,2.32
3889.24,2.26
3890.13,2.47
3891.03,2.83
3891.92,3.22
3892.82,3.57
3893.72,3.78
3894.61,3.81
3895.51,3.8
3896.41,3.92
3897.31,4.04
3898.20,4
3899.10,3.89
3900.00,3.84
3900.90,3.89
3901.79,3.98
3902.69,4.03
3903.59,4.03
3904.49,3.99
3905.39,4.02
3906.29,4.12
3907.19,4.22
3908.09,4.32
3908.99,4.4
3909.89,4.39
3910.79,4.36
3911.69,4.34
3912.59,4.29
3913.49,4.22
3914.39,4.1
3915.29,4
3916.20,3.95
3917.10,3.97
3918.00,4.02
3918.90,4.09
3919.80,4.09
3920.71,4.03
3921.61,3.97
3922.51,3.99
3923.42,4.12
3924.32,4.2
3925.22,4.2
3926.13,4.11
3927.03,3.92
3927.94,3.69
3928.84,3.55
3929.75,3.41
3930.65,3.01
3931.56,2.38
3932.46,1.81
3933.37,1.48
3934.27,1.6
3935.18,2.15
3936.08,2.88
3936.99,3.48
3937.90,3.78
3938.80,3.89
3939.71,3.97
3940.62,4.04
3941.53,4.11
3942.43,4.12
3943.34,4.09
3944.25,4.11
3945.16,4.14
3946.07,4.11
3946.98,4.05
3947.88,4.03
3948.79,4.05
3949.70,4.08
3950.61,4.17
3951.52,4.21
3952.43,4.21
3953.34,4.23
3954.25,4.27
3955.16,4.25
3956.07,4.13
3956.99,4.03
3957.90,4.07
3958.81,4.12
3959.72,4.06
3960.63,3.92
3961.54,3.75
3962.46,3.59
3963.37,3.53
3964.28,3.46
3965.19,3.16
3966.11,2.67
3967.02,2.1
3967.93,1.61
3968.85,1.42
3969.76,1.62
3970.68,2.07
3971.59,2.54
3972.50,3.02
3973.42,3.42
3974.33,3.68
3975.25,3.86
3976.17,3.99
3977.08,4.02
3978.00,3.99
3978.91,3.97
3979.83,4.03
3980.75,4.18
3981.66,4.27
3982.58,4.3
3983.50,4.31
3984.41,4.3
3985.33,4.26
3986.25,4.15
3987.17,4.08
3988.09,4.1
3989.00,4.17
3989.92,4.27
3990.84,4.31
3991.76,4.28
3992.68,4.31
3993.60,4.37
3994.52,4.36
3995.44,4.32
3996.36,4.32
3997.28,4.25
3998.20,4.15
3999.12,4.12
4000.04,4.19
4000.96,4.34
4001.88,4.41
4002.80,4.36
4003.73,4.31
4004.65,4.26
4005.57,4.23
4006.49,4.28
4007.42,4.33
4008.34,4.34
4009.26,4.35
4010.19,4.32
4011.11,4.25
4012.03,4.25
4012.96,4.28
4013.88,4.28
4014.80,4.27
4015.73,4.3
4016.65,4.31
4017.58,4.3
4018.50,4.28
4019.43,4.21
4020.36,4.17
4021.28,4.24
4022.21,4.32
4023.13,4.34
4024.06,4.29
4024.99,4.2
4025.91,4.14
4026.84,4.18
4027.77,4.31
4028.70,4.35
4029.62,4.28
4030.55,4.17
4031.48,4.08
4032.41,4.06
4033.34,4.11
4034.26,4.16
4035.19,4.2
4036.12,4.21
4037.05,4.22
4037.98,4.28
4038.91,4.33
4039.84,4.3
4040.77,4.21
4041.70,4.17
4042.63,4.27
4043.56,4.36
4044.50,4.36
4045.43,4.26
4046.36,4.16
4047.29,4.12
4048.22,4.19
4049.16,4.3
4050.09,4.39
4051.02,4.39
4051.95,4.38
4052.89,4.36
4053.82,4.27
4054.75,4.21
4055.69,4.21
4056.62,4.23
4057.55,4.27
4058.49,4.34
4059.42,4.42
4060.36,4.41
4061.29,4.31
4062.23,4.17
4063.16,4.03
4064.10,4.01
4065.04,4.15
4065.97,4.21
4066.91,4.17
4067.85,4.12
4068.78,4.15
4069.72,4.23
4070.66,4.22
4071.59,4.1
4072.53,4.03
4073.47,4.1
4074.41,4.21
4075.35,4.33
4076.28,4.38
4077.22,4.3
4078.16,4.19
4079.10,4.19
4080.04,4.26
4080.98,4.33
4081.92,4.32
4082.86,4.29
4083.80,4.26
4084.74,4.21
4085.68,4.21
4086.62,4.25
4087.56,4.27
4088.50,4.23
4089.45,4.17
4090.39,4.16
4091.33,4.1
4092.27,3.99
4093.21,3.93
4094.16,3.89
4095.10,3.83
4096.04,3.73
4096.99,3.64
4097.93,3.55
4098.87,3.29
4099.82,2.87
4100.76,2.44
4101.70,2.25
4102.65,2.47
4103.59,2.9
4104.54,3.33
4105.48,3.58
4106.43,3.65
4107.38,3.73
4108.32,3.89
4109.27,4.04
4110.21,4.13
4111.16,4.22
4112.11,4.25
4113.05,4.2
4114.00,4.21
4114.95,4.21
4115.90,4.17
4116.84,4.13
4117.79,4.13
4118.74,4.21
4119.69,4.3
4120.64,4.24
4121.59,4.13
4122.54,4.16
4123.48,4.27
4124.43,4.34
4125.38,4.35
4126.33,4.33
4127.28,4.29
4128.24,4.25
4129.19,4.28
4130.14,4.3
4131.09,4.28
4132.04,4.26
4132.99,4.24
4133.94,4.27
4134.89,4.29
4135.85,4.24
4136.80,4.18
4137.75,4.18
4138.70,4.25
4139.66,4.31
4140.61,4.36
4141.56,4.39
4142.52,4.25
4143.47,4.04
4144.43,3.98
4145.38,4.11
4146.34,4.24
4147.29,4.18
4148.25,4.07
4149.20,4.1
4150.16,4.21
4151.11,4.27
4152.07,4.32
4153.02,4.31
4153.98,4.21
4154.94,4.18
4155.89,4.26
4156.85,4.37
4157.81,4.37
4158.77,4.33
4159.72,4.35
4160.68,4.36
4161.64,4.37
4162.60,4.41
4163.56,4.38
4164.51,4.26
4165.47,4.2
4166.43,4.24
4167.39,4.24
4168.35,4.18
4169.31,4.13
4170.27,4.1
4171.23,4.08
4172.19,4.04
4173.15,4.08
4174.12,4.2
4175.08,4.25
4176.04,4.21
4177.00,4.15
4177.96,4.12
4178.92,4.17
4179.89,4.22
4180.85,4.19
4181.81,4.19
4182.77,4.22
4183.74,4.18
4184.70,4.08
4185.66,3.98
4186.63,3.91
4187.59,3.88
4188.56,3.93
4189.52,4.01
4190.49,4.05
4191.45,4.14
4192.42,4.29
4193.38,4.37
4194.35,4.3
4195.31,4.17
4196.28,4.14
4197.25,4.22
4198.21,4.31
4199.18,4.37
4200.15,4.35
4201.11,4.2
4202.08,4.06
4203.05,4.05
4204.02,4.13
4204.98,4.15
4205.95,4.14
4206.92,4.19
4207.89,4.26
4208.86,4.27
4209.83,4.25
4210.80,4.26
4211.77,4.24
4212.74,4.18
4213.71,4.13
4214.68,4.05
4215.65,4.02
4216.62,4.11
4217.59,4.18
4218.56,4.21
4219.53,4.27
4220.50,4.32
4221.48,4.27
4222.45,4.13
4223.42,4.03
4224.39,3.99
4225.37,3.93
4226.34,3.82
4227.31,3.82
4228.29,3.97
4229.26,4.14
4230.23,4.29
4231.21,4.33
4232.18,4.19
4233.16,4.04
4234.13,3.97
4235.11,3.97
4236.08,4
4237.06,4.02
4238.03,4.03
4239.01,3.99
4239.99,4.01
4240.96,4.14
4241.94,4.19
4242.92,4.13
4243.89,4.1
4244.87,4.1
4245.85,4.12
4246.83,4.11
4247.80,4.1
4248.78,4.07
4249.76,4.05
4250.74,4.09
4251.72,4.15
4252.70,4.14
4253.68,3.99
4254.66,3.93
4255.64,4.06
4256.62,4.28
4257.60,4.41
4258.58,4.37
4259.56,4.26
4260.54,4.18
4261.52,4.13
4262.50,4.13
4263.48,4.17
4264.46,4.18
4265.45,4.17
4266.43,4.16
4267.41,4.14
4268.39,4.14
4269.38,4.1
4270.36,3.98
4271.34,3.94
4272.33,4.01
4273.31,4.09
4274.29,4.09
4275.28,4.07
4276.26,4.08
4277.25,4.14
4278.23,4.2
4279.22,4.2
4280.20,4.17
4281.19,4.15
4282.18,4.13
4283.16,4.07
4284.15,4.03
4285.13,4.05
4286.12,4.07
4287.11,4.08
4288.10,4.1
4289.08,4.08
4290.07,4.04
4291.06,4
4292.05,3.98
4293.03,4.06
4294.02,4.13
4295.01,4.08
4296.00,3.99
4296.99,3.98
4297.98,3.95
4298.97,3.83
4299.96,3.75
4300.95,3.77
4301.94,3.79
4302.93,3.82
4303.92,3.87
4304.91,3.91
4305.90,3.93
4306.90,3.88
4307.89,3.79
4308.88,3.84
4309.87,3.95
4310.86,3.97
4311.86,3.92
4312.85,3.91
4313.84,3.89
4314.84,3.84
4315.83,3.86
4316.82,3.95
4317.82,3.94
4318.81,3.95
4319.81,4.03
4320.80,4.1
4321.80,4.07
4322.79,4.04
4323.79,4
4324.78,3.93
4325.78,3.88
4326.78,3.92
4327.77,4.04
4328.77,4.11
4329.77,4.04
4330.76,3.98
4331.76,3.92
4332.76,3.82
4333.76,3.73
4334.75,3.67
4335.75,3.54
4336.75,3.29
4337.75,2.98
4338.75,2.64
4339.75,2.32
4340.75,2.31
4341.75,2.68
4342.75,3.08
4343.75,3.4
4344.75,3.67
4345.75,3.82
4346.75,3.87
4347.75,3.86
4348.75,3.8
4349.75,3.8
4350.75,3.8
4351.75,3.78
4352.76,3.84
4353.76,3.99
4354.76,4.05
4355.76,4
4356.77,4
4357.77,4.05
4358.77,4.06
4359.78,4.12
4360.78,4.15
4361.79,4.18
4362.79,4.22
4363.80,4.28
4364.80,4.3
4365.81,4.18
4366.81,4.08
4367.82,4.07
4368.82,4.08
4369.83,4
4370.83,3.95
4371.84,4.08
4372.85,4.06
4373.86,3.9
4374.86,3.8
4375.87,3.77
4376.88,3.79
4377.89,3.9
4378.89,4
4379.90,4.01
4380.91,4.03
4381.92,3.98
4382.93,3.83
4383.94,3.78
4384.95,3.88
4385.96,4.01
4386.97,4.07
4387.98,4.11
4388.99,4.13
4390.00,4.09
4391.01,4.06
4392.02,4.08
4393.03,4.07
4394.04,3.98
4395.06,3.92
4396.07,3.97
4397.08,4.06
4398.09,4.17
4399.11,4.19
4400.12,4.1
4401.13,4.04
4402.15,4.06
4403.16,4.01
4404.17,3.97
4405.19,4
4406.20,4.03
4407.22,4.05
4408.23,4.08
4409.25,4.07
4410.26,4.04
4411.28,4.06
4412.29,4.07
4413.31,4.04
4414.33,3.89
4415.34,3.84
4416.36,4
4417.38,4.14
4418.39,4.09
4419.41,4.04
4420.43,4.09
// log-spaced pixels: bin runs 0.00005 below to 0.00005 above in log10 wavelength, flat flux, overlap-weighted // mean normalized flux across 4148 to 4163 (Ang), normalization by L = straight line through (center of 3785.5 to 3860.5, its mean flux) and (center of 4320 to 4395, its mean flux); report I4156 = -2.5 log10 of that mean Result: -0.13 mag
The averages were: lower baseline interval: 3.72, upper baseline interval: 3.85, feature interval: 4.28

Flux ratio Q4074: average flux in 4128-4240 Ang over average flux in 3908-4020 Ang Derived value 1.1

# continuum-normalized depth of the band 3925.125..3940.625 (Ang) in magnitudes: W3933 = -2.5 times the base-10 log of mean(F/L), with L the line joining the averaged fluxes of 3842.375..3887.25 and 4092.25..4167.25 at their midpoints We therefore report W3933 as 0.288 mag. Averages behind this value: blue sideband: 4.1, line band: 3.14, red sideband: 4.05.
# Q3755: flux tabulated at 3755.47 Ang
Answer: 3.99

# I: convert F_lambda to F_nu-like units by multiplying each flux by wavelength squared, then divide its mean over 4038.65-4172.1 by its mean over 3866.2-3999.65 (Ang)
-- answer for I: 1.19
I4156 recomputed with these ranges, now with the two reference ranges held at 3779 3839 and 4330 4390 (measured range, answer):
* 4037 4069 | -0.15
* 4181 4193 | -0.09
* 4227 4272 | -0.09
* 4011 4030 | -0.16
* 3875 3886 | -0.09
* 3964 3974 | 0.44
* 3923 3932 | 0.00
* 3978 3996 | -0.15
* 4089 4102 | 0.04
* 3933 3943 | 0.13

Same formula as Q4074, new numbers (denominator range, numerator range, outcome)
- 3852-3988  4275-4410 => 1.03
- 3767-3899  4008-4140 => 1.11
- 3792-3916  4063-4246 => 1.08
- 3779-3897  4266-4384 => 1.03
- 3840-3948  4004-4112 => 1.06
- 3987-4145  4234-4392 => 0.95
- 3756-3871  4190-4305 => 1.10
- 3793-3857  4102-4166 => 1.12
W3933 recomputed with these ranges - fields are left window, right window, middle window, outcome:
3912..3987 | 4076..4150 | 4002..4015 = -0.13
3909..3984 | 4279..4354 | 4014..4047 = -0.15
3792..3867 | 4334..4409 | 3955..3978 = 0.15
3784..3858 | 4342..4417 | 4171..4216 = -0.07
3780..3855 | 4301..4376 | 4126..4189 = -0.11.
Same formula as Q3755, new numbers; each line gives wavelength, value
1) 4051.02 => 4.39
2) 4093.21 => 3.93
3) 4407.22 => 4.05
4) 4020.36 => 4.17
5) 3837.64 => 2.76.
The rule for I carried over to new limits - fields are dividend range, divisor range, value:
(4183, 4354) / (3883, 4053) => 1.18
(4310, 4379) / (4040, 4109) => 1.08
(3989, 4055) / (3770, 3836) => 1.31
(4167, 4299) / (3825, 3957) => 1.28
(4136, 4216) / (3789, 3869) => 1.32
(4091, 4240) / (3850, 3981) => 1.23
